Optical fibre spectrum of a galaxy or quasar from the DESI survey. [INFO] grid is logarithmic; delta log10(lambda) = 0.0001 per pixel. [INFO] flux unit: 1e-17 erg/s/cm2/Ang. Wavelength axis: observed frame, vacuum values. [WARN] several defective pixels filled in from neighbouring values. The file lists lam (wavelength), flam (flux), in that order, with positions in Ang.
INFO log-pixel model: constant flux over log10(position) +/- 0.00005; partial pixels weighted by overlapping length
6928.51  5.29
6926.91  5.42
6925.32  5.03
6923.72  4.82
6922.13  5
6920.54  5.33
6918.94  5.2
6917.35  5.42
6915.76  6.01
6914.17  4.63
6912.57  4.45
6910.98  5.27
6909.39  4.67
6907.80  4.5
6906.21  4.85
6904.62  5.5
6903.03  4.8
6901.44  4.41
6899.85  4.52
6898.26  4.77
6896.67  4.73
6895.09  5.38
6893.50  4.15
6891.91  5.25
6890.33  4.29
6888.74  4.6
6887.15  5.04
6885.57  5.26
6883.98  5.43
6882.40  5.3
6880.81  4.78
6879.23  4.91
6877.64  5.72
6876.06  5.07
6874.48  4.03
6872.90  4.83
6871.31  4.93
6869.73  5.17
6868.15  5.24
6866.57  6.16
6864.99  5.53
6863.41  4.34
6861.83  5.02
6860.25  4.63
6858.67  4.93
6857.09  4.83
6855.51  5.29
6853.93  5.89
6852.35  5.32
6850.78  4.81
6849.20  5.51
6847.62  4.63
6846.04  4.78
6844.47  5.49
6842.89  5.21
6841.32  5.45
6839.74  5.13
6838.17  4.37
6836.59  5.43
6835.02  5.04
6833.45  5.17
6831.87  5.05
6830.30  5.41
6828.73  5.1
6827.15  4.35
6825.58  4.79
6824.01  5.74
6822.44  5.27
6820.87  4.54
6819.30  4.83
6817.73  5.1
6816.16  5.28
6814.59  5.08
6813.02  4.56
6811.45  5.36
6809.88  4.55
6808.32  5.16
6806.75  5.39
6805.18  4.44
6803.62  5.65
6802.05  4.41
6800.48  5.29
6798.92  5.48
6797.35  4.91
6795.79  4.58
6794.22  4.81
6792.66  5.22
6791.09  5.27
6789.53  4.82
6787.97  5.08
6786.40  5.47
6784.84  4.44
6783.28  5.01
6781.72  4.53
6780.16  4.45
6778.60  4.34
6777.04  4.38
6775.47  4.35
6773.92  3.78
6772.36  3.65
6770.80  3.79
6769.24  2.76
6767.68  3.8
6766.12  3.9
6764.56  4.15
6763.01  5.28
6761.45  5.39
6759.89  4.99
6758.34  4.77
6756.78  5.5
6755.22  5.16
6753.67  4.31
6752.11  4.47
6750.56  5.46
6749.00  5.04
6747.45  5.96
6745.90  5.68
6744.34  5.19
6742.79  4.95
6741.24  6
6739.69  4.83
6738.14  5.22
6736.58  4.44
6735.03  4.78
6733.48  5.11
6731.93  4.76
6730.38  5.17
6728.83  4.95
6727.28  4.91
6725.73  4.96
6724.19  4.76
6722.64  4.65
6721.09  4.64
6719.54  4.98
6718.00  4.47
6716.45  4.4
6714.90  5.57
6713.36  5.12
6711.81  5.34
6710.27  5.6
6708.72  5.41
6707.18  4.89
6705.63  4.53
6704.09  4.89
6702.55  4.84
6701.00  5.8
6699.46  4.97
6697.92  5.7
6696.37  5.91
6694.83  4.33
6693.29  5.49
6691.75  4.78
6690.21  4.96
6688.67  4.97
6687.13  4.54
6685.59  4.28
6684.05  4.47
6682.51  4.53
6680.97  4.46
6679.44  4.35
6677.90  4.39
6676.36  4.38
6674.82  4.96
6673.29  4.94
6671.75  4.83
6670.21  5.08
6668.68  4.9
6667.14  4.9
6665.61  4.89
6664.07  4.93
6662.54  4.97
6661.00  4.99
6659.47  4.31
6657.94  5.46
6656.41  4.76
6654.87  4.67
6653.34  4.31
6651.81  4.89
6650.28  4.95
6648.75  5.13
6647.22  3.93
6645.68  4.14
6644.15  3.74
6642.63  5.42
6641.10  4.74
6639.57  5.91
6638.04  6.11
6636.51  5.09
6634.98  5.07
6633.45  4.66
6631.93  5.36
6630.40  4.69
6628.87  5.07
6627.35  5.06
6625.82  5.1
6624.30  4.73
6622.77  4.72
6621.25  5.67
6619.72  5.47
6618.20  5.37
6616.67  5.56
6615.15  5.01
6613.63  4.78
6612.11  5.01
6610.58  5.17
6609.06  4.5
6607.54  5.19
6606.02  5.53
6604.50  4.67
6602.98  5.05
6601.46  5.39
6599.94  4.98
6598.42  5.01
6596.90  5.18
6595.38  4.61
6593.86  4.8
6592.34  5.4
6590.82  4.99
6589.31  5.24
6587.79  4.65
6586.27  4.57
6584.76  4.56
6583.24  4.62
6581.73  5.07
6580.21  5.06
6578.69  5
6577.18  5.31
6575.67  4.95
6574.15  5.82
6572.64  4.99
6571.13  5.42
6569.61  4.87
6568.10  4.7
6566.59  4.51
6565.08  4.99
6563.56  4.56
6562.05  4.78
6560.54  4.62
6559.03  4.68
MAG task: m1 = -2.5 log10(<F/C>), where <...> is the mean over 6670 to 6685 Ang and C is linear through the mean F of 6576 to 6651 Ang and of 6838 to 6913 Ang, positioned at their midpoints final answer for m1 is 0.086 mag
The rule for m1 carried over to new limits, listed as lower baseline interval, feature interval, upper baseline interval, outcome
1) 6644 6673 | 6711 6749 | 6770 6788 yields -0.11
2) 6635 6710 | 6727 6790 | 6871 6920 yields 0.03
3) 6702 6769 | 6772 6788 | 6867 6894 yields 0.10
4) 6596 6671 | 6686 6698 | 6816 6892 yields 0.00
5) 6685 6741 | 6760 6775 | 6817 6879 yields 0.22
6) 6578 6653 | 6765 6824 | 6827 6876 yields 0.08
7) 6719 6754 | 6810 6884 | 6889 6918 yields -0.03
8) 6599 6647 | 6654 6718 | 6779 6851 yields 0.03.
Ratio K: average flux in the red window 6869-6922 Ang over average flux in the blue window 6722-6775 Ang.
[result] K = 1.0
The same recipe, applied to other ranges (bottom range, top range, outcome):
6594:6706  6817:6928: 1.02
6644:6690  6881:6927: 1.06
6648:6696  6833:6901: 1.05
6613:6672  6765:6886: 0.99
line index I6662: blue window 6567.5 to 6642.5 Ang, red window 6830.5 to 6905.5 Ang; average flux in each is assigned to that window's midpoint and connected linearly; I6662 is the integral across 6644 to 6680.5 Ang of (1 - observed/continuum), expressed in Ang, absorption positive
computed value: 2.5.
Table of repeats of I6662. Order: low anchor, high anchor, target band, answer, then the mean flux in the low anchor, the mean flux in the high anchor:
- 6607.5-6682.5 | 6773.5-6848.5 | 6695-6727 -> -0.9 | 4.91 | 4.94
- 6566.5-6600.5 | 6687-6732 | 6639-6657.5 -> 1.1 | 4.98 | 5.02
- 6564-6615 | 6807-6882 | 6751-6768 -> 1.0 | 4.98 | 5.06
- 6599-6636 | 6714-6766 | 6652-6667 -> 0.7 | 5.08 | 4.98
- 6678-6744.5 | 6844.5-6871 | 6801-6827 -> 0.4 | 4.94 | 5.14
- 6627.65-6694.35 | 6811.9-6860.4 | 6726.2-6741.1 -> -0.1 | 4.82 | 5.07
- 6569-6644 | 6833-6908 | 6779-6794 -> 0.4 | 5.08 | 5.01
